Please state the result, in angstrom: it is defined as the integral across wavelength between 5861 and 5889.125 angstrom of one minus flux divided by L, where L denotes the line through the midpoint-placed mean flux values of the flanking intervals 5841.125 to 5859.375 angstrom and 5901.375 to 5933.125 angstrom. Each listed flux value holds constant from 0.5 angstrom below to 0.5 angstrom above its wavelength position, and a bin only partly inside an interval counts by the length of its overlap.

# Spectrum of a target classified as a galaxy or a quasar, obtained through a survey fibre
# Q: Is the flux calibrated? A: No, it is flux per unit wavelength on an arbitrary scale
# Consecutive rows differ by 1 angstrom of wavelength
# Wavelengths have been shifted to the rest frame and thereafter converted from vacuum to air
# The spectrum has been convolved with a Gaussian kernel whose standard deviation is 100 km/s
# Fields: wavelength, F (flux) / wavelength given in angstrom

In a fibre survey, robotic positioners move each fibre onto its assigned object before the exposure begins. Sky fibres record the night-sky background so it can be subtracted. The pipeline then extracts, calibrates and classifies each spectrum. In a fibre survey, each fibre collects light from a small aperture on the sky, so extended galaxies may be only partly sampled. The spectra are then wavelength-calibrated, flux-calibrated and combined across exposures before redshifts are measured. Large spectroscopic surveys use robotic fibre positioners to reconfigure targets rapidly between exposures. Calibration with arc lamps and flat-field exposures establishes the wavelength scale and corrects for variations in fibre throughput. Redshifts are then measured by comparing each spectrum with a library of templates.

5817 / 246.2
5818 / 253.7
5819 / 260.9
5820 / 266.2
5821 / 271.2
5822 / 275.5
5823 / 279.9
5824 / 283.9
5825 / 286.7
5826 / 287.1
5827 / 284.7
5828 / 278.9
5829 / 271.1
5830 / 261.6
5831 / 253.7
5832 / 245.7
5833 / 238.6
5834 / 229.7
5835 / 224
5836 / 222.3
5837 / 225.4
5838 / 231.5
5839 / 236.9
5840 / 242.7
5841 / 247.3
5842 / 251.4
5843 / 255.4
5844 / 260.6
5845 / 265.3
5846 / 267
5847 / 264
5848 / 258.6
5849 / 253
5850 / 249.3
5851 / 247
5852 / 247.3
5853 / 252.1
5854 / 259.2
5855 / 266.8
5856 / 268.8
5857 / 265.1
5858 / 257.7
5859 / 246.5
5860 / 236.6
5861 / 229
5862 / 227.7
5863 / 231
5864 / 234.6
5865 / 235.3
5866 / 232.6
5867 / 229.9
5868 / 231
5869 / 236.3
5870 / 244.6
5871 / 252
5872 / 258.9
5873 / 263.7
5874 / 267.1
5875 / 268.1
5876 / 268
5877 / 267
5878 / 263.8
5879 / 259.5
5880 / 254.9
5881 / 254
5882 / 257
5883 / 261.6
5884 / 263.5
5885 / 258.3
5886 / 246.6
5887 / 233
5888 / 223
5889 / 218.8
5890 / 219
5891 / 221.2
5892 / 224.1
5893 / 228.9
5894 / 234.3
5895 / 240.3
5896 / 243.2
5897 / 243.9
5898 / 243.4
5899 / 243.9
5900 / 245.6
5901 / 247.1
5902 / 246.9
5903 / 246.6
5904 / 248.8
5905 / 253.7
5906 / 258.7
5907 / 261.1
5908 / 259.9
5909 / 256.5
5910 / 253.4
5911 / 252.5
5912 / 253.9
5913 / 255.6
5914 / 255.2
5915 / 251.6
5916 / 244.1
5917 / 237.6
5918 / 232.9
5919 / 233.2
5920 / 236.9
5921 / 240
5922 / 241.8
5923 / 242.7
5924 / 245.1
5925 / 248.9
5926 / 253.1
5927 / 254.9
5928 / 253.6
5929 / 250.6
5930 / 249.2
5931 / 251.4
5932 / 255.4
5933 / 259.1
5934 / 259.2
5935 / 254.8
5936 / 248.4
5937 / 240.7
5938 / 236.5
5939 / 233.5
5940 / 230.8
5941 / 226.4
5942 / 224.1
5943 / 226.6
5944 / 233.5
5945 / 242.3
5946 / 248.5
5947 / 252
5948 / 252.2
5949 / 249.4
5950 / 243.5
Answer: 0.7 angstrom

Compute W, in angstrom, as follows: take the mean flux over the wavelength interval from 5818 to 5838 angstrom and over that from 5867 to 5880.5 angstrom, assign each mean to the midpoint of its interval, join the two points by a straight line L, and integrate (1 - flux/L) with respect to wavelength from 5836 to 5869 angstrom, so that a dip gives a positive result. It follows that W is 1.4 angstrom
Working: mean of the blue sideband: 259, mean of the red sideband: 256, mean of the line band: 247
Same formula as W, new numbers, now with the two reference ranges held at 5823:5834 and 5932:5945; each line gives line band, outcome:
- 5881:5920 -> 0.78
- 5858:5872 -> 1.15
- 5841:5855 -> 0.36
